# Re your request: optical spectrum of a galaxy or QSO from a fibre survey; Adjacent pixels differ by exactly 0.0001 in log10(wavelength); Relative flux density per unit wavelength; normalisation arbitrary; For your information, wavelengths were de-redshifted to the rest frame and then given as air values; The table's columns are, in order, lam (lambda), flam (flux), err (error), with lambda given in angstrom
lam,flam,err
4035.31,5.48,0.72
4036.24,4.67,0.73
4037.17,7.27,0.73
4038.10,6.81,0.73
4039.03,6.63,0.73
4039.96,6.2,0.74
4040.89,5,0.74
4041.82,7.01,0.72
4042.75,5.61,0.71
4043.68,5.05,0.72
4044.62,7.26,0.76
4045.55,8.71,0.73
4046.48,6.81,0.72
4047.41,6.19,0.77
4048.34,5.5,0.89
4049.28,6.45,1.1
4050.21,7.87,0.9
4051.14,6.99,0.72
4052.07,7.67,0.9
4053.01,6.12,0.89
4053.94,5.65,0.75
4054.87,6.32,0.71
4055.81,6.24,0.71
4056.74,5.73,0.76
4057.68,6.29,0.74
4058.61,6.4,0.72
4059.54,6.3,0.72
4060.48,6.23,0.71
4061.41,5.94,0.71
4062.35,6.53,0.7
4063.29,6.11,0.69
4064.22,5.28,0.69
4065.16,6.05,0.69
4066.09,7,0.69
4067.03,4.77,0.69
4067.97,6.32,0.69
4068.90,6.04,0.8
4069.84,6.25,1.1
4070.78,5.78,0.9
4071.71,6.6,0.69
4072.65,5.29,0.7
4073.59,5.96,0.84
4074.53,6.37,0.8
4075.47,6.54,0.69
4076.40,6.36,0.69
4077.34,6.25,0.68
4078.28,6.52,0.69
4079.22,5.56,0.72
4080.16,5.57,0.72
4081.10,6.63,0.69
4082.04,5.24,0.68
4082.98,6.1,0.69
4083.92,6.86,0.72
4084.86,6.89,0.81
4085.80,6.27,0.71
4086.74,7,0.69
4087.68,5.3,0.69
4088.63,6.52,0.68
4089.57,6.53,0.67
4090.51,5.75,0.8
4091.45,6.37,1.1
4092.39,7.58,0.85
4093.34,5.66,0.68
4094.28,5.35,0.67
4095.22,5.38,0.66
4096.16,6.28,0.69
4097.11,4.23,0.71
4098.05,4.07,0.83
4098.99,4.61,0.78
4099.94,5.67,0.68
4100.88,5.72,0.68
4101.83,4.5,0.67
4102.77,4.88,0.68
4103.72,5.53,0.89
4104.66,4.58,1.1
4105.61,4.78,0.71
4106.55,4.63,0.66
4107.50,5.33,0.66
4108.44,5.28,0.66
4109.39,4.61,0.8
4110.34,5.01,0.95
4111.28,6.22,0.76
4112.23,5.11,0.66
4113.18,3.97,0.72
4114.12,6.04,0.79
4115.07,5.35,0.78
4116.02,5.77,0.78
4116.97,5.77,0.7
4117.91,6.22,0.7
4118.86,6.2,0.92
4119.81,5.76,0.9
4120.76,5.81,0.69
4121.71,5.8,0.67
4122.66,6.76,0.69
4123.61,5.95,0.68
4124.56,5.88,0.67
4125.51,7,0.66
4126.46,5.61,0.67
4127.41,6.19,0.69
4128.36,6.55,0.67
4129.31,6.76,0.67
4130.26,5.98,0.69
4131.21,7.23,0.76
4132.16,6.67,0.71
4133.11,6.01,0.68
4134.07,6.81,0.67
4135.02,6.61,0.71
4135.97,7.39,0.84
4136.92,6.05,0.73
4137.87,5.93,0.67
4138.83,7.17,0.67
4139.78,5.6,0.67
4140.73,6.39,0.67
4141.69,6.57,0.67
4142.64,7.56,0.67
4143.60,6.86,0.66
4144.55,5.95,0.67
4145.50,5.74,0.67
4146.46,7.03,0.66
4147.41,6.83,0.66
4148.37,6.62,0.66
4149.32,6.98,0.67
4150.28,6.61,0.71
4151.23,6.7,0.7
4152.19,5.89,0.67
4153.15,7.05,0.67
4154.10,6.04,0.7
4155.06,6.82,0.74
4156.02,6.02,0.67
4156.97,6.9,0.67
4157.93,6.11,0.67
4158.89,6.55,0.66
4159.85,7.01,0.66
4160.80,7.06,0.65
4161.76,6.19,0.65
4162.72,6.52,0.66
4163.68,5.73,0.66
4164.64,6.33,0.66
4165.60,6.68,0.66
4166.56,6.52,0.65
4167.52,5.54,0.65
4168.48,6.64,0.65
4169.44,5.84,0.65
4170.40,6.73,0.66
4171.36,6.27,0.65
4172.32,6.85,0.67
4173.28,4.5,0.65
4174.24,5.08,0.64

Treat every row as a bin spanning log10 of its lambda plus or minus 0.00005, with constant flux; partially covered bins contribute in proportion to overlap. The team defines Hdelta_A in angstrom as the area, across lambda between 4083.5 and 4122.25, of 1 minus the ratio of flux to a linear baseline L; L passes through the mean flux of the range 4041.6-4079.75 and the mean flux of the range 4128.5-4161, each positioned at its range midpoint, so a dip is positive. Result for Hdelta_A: 5.0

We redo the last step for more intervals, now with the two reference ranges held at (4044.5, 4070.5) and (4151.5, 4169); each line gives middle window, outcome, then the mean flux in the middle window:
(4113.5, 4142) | 0.7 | 6.25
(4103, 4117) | 2.7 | 5.17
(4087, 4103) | 2.0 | 5.58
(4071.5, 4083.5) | 0.6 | 6.07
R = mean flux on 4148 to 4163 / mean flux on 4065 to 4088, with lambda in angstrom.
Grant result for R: 1.07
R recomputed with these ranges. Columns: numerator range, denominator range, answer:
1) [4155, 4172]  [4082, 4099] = 1.08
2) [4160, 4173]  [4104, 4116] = 1.25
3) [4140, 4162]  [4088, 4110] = 1.22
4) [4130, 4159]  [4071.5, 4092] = 1.05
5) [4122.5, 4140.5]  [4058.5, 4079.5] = 1.05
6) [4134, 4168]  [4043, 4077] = 1.03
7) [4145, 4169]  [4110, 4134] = 1.08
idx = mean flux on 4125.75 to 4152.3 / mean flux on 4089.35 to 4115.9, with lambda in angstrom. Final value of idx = 1.23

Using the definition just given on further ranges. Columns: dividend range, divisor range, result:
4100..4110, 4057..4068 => 0.82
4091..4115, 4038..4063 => 0.82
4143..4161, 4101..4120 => 1.24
